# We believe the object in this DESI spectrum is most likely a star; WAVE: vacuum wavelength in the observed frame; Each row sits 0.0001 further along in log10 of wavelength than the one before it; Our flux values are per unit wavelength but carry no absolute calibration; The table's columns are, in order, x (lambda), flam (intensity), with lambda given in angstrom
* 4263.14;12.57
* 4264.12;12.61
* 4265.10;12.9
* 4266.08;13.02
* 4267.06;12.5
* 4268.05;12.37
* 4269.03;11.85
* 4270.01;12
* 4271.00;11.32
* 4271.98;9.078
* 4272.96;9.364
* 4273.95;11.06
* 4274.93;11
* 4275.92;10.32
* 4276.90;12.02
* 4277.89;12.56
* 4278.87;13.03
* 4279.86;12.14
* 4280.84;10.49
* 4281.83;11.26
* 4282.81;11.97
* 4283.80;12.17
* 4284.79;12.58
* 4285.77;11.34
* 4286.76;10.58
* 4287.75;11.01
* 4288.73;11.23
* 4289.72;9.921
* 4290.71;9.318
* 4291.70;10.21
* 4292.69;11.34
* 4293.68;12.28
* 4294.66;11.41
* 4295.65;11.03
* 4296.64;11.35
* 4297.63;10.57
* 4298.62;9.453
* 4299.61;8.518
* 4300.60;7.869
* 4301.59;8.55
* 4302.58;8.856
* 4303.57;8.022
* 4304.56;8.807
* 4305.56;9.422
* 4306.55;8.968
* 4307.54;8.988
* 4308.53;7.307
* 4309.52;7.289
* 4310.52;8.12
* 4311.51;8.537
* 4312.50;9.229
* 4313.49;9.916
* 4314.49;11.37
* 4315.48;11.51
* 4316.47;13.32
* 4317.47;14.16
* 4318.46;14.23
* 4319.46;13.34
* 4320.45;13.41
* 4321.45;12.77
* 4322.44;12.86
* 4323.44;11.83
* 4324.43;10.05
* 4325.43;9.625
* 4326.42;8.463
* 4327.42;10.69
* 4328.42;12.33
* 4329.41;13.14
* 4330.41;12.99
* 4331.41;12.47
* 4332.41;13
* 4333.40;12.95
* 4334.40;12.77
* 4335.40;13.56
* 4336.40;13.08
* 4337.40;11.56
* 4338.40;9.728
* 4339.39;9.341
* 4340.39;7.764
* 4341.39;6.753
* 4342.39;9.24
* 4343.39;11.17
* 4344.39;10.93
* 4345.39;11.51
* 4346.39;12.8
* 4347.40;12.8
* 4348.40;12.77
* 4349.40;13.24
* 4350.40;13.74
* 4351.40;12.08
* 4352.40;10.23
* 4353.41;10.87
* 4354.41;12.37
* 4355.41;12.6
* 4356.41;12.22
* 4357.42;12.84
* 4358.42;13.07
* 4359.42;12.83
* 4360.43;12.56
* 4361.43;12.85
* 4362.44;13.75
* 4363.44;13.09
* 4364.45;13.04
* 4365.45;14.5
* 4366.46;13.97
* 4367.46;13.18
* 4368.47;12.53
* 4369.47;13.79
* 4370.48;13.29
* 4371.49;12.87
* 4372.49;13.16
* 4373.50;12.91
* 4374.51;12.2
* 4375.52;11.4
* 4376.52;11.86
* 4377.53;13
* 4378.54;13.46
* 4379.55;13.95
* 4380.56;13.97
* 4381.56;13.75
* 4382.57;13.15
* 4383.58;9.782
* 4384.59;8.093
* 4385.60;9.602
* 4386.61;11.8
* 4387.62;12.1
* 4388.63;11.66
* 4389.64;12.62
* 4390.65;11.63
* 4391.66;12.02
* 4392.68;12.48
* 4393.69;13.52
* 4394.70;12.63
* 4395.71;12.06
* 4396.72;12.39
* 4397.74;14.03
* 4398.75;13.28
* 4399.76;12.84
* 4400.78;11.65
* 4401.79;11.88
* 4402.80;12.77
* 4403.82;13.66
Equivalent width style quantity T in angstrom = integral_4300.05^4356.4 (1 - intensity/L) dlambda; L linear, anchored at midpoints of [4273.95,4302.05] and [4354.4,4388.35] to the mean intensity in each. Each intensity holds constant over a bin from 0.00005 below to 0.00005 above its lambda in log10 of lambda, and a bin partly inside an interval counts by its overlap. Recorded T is 3.7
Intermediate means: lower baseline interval 10.9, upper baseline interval 12.6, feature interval 11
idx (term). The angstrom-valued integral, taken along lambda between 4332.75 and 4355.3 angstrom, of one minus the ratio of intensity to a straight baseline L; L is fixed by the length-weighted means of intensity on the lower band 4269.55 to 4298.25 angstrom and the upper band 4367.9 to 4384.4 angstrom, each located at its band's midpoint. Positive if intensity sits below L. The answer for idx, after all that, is 1.4 angstrom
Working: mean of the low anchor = 11.2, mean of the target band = 11.5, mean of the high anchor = 12.7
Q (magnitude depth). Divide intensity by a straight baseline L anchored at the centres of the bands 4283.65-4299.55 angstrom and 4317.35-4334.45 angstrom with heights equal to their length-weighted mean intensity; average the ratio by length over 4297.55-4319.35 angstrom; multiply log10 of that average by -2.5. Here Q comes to 0.189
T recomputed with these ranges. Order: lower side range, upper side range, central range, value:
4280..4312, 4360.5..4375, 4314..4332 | -1.6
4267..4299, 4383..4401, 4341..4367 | -1.3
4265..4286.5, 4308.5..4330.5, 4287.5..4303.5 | 1.9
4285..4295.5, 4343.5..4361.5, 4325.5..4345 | 1.3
